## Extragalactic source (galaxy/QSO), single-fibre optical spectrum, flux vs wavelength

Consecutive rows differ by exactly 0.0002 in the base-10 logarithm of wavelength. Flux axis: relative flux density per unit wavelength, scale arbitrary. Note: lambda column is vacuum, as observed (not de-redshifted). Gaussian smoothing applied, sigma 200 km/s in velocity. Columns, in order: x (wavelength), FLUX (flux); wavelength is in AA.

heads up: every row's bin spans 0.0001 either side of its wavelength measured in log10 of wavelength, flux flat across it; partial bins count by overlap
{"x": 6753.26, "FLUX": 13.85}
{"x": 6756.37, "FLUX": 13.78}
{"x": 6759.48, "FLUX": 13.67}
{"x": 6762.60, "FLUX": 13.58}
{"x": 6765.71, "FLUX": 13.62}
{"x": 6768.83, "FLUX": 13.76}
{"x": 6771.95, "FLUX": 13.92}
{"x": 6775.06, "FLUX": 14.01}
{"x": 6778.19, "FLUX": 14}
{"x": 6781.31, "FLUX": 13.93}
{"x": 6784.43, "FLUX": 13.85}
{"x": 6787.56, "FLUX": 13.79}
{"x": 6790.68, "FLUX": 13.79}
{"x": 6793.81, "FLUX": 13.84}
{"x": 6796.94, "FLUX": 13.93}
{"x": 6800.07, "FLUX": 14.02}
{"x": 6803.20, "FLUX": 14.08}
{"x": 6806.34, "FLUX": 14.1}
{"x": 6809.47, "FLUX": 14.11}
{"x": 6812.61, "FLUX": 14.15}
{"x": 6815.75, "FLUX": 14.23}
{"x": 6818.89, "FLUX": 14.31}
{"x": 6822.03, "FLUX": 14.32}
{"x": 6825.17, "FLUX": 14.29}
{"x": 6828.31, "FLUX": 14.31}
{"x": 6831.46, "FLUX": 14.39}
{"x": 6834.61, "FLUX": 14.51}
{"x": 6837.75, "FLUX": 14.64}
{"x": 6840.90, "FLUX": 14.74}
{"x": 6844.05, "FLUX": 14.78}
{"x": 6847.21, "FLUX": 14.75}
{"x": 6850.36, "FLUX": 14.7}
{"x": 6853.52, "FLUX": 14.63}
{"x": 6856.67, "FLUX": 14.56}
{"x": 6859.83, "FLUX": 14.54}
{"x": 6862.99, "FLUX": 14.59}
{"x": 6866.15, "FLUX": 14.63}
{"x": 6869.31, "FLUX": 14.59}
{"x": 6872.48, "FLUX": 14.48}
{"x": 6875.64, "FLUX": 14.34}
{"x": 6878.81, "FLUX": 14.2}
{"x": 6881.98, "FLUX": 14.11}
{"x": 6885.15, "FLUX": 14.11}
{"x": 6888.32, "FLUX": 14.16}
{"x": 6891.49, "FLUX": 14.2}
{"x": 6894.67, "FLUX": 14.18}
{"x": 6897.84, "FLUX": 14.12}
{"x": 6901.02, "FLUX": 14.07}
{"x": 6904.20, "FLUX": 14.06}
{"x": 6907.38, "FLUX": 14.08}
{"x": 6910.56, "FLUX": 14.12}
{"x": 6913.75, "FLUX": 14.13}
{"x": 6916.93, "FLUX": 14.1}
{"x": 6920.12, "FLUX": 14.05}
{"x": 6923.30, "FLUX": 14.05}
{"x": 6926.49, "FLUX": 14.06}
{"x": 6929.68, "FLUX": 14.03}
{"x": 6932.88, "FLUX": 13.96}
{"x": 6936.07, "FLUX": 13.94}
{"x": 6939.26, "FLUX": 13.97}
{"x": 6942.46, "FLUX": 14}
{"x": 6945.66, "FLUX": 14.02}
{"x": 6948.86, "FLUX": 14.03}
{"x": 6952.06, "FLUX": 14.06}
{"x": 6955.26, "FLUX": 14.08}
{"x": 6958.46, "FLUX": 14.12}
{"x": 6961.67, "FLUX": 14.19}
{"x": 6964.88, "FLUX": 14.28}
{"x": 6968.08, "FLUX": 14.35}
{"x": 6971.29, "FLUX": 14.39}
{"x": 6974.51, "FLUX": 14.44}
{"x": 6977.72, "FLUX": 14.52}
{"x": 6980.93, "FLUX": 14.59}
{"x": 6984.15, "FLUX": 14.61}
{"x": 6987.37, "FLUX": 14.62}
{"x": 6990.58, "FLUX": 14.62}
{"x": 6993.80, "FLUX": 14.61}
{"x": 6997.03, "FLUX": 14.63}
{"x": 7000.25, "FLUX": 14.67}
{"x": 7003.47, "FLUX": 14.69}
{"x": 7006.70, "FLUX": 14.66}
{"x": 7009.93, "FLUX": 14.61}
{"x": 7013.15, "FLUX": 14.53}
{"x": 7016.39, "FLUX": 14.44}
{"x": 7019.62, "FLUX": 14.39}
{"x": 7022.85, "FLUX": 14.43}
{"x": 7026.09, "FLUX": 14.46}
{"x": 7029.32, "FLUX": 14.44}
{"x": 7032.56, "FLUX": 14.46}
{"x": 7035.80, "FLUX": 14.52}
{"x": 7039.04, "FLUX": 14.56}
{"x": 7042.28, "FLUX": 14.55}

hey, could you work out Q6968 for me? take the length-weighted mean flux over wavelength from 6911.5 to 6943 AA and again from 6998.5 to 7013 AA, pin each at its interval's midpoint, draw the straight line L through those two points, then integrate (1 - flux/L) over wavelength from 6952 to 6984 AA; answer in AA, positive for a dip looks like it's 0.06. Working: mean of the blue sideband 14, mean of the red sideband 14.7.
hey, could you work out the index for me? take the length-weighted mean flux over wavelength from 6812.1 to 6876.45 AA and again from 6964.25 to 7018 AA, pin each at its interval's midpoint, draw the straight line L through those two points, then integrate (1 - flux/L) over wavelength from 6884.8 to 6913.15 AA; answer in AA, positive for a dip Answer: 0.8 AA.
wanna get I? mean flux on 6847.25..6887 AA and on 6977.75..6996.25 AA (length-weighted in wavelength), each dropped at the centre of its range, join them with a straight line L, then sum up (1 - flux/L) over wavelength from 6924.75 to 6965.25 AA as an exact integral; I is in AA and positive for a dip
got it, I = 1.4 AA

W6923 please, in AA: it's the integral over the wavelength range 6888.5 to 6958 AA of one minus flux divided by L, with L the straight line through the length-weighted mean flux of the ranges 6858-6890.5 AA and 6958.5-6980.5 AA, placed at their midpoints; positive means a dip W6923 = 1.4 AA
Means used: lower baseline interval 14.4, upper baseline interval 14.4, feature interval 14.1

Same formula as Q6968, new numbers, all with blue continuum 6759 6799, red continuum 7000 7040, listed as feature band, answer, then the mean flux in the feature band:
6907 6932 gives 0.3 AA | 14.1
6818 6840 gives -0.7 AA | 14.4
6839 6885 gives -1.5 AA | 14.5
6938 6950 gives 0.3 AA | 14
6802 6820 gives -0.3 AA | 14.2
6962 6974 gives 0.0 AA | 14.3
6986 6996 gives -0.1 AA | 14.6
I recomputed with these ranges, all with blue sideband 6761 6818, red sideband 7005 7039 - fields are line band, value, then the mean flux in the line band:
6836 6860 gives -1.02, 14.7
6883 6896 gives 0.01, 14.2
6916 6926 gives 0.13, 14.1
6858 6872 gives -0.46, 14.6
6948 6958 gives 0.18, 14.1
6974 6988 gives -0.16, 14.6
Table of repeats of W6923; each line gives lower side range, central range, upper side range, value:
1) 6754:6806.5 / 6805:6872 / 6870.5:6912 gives -2.14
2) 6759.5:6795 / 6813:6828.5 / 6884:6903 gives -0.38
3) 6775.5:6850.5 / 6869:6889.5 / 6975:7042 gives 0.09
